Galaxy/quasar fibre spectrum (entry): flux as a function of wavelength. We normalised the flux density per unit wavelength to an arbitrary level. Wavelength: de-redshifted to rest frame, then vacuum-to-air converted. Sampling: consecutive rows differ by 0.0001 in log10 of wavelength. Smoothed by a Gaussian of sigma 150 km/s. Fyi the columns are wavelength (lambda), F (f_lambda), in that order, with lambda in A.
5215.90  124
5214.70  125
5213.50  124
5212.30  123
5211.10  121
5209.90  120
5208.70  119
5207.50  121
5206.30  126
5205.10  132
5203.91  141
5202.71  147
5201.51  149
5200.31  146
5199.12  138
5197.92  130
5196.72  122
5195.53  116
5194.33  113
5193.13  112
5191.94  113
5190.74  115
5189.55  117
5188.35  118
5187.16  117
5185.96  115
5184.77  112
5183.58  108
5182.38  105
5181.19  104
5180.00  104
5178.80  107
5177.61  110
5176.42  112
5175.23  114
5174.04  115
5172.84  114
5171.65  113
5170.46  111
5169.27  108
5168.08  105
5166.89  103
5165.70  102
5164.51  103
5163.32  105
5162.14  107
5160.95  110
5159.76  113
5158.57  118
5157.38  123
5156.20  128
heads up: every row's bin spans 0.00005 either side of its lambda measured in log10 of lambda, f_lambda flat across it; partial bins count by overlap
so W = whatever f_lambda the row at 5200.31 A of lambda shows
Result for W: 146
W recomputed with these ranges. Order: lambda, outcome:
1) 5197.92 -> 130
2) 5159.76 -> 113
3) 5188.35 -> 118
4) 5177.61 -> 110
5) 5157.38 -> 123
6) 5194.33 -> 113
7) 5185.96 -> 115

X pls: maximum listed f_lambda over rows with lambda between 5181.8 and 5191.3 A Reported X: 118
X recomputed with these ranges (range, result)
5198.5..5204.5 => 149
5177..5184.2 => 110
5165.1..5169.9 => 108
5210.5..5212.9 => 123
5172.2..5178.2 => 115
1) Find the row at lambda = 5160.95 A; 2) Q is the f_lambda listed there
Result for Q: 110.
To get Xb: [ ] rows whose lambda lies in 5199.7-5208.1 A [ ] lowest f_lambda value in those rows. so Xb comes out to 121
